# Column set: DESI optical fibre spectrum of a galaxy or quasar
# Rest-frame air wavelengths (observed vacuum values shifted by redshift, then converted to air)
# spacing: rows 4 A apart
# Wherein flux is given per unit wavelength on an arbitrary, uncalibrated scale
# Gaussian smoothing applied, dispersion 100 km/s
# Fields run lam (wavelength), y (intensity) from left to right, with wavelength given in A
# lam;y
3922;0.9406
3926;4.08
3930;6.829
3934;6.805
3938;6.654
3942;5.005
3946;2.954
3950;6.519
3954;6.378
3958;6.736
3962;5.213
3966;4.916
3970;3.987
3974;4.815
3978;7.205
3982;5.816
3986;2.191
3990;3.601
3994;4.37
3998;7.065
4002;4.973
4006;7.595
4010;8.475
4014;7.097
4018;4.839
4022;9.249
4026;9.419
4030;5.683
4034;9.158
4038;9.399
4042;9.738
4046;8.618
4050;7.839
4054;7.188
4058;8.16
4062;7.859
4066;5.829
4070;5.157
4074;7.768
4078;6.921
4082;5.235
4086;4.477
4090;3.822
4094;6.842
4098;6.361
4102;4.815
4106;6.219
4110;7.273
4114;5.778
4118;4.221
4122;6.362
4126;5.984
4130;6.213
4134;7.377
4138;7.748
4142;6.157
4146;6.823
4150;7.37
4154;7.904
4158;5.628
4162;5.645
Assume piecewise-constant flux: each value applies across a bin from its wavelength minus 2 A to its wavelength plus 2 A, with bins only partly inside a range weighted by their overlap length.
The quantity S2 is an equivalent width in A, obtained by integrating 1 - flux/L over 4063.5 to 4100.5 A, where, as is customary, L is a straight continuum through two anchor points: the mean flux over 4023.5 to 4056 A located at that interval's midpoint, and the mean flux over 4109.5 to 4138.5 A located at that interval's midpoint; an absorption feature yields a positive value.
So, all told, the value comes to 7.5 A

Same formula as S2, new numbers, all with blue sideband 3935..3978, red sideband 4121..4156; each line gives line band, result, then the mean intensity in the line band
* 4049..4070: -3.0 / 7.14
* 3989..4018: -1.7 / 6.16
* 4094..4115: 1.4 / 6.18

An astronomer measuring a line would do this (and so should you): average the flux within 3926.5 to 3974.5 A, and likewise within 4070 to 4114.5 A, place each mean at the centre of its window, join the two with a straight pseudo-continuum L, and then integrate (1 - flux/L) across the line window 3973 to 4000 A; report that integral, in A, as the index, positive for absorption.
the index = 2.99 A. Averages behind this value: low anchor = 5.54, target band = 5.02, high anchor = 5.93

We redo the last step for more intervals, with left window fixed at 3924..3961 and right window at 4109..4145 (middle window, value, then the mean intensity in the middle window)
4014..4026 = -2.9 A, 7.45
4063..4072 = 0.6 A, 5.76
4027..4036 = -2.4 A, 7.64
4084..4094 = 2.5 A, 4.69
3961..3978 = 2.5 A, 5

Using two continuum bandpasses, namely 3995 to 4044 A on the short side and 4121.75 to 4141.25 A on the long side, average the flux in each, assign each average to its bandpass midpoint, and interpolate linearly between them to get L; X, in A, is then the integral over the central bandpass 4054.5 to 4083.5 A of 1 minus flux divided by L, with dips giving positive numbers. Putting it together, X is 2.0 A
